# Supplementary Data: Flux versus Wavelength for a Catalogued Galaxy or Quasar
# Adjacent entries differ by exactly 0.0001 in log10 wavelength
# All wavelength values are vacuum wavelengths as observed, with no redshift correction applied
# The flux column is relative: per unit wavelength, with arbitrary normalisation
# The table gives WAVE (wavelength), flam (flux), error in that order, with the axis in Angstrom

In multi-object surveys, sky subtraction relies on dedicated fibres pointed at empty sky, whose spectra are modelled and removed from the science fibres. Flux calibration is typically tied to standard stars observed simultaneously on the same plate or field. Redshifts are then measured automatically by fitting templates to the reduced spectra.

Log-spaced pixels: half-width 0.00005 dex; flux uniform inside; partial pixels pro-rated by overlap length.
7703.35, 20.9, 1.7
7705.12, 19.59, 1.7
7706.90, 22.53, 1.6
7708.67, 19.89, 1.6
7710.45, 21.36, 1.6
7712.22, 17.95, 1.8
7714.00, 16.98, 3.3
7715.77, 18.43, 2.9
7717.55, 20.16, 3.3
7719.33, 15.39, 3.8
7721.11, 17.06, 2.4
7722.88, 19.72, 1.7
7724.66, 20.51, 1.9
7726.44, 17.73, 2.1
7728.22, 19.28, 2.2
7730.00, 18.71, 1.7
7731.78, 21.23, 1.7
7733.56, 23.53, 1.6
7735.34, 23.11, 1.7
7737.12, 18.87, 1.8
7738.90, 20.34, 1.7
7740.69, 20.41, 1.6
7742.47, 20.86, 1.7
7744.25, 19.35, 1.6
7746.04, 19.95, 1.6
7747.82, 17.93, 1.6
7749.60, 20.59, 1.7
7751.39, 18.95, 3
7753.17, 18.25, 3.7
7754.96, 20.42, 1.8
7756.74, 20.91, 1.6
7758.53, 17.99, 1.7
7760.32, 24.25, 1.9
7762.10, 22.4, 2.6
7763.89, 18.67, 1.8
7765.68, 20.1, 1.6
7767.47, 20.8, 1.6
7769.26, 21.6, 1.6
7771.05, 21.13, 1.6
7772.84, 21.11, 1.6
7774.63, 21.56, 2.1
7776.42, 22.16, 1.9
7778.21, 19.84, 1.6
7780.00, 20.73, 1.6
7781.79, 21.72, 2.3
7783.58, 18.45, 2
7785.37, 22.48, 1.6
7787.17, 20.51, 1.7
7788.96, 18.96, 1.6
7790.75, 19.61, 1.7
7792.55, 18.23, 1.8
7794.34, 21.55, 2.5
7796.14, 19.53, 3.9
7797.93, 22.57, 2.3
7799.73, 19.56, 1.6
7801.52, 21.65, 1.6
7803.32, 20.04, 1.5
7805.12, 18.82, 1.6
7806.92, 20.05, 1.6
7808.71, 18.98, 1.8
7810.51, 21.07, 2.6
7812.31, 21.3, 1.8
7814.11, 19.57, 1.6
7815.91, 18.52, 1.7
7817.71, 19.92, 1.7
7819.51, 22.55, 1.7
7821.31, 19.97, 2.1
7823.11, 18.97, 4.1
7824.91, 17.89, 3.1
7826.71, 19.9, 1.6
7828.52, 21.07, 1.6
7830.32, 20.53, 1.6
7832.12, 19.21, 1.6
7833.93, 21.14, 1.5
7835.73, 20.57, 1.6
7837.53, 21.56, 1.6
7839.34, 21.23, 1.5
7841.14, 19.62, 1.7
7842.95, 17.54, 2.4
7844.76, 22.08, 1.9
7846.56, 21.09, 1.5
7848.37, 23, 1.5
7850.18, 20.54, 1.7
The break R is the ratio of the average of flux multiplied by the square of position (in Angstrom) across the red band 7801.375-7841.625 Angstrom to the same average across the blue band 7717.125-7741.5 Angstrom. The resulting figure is 1.0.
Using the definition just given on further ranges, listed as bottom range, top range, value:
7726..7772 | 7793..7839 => 1.01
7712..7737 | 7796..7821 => 1.08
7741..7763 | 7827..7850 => 1.05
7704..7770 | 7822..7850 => 1.05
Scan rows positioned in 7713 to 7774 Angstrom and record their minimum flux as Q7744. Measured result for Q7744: 15.39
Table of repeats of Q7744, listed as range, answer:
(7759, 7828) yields 17.89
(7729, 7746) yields 18.71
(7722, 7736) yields 17.73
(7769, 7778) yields 21.11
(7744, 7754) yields 17.93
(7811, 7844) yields 17.54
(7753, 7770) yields 17.99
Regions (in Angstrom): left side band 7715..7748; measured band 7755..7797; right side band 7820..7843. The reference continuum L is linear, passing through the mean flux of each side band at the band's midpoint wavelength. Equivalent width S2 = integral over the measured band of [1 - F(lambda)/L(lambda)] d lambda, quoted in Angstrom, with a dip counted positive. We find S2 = -1.7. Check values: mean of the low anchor 19.6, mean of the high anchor 20.1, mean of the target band 20.6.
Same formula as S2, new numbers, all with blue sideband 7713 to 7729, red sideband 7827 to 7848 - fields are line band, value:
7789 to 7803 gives -0.4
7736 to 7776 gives -2.8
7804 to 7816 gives 0.1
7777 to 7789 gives -0.6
